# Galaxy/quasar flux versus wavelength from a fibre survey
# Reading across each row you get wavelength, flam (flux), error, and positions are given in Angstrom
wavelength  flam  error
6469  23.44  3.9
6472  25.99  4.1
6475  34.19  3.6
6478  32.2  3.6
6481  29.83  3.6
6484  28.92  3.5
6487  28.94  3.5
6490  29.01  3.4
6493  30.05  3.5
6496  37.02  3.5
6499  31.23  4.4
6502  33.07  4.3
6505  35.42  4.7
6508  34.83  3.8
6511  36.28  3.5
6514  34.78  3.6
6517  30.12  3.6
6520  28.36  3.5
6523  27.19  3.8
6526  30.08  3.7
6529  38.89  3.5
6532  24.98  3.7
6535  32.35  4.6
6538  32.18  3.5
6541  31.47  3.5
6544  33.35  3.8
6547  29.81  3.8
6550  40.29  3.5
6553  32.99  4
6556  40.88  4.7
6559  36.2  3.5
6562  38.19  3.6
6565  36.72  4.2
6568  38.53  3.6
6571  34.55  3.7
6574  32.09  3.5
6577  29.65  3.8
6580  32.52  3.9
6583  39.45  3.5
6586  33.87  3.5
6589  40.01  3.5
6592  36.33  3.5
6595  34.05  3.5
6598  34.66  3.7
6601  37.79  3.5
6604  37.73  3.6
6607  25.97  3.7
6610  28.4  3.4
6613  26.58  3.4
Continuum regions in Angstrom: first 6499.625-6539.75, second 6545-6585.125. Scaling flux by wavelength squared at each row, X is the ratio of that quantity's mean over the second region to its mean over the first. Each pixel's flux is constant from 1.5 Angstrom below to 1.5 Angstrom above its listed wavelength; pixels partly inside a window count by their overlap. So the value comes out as 1.12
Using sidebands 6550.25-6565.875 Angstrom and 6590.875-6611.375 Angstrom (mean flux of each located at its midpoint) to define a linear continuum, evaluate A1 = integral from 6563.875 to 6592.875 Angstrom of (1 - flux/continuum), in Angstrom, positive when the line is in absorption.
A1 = 0.1 Angstrom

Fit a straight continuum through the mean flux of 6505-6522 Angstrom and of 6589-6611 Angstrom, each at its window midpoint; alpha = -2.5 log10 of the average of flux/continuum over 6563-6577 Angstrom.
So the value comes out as -0.04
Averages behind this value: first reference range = 32.9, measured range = 34.9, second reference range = 34.1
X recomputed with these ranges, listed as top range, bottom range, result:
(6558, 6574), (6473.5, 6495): 1.22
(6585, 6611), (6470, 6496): 1.18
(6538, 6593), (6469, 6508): 1.16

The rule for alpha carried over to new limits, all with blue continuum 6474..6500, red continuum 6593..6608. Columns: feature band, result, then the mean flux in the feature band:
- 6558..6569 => -0.12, 37.4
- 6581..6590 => -0.10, 37.4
